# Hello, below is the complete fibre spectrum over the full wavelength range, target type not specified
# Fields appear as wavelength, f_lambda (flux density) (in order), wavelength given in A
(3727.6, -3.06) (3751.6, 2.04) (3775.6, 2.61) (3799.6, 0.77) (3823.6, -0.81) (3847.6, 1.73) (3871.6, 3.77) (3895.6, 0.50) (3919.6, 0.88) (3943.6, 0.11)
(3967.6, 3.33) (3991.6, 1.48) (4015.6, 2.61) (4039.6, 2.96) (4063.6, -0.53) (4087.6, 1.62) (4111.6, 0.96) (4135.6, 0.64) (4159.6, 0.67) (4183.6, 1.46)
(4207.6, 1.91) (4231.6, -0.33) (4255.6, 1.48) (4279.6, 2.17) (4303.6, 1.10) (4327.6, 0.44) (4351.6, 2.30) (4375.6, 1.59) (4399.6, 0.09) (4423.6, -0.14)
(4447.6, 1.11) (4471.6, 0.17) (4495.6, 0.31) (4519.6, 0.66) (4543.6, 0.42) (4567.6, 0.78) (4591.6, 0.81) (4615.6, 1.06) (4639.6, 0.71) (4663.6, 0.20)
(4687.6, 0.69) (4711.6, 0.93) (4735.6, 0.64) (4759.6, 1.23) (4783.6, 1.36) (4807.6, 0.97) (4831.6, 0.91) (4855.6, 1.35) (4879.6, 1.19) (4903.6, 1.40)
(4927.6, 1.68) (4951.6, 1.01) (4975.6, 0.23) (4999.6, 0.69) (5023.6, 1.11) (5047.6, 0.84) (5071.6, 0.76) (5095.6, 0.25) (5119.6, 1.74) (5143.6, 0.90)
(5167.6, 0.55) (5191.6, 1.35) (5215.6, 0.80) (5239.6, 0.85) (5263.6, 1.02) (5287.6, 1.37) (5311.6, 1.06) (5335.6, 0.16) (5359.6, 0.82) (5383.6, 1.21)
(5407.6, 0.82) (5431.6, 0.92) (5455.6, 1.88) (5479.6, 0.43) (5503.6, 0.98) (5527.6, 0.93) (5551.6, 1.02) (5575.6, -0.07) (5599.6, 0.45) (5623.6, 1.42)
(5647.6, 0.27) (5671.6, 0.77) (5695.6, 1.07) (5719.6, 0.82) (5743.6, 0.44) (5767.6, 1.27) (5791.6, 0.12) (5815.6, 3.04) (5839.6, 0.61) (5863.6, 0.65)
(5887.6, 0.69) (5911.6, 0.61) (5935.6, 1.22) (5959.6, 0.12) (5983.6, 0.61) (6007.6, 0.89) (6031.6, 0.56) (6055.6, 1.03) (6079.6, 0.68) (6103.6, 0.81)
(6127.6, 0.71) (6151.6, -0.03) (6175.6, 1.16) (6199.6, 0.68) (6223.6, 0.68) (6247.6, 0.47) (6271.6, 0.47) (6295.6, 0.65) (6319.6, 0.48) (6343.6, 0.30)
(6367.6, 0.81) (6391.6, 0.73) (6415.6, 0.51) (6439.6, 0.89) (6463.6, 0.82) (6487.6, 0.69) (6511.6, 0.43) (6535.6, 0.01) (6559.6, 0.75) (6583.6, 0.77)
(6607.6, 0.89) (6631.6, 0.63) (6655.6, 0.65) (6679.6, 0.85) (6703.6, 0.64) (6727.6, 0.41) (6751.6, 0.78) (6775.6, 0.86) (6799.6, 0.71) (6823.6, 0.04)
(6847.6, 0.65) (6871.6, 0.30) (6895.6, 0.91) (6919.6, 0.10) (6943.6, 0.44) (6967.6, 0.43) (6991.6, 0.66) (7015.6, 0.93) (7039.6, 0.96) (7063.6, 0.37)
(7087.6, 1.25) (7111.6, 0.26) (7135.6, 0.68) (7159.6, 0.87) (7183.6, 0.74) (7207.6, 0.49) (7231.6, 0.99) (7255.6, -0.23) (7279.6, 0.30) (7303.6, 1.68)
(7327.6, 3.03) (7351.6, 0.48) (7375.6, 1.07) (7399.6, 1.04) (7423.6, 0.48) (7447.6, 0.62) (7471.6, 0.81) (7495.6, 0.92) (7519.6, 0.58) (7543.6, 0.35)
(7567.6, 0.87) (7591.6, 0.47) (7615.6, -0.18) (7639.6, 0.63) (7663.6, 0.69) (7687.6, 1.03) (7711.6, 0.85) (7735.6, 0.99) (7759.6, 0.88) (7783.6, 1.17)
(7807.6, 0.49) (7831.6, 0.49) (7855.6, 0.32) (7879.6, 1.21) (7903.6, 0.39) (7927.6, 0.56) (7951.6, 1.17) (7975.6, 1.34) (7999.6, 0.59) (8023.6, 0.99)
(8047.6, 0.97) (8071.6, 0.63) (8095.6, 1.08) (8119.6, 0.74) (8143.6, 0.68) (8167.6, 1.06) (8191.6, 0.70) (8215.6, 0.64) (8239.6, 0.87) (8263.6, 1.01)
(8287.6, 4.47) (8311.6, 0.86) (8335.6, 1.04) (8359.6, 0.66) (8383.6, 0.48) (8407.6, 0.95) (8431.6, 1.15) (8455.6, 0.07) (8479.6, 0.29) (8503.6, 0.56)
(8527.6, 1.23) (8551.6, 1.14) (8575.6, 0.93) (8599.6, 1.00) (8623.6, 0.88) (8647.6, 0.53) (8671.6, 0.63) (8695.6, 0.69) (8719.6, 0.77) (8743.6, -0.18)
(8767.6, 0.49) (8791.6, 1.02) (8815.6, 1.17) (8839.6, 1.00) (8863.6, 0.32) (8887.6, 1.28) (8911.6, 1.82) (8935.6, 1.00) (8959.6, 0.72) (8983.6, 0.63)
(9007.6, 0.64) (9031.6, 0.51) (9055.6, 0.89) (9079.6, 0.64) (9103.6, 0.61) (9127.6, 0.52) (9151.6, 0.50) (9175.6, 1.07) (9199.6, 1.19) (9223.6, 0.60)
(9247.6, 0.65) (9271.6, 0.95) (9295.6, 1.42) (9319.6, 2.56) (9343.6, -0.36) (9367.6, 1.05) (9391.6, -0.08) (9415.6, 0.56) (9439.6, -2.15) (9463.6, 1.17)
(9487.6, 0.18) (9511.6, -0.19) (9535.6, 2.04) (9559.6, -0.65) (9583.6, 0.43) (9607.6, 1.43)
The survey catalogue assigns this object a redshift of 0.96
